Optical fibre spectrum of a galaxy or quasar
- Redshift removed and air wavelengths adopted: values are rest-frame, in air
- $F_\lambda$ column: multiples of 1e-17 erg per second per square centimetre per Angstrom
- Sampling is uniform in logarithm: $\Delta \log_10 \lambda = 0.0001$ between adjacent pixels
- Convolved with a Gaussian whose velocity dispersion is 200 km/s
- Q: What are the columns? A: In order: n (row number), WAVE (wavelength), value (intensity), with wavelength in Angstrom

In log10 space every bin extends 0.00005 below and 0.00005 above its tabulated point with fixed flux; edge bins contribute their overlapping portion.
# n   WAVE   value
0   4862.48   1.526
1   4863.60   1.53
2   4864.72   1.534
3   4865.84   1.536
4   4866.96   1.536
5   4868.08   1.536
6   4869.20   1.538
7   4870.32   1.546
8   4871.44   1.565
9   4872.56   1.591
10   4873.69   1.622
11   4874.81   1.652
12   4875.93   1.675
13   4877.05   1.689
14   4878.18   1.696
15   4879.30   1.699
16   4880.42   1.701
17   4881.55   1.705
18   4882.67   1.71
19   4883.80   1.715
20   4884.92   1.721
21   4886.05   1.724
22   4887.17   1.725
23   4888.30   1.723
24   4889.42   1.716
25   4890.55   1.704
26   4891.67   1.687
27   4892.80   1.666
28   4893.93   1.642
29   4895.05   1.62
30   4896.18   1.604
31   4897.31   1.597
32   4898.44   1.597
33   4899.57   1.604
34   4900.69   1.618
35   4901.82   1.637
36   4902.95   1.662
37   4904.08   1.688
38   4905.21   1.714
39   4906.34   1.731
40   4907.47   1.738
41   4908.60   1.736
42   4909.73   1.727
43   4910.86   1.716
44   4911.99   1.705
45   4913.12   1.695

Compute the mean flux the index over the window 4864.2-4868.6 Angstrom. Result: 1.54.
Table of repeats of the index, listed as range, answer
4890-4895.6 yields 1.67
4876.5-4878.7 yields 1.69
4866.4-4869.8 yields 1.54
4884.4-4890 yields 1.72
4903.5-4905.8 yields 1.7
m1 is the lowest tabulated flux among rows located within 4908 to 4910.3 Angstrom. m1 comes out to 1.727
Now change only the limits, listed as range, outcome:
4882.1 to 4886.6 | 1.71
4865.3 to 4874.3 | 1.536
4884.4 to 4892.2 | 1.687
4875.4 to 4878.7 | 1.675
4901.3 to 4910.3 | 1.637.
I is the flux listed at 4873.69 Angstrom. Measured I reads 1.622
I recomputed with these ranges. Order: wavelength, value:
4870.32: 1.546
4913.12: 1.695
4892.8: 1.666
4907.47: 1.738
